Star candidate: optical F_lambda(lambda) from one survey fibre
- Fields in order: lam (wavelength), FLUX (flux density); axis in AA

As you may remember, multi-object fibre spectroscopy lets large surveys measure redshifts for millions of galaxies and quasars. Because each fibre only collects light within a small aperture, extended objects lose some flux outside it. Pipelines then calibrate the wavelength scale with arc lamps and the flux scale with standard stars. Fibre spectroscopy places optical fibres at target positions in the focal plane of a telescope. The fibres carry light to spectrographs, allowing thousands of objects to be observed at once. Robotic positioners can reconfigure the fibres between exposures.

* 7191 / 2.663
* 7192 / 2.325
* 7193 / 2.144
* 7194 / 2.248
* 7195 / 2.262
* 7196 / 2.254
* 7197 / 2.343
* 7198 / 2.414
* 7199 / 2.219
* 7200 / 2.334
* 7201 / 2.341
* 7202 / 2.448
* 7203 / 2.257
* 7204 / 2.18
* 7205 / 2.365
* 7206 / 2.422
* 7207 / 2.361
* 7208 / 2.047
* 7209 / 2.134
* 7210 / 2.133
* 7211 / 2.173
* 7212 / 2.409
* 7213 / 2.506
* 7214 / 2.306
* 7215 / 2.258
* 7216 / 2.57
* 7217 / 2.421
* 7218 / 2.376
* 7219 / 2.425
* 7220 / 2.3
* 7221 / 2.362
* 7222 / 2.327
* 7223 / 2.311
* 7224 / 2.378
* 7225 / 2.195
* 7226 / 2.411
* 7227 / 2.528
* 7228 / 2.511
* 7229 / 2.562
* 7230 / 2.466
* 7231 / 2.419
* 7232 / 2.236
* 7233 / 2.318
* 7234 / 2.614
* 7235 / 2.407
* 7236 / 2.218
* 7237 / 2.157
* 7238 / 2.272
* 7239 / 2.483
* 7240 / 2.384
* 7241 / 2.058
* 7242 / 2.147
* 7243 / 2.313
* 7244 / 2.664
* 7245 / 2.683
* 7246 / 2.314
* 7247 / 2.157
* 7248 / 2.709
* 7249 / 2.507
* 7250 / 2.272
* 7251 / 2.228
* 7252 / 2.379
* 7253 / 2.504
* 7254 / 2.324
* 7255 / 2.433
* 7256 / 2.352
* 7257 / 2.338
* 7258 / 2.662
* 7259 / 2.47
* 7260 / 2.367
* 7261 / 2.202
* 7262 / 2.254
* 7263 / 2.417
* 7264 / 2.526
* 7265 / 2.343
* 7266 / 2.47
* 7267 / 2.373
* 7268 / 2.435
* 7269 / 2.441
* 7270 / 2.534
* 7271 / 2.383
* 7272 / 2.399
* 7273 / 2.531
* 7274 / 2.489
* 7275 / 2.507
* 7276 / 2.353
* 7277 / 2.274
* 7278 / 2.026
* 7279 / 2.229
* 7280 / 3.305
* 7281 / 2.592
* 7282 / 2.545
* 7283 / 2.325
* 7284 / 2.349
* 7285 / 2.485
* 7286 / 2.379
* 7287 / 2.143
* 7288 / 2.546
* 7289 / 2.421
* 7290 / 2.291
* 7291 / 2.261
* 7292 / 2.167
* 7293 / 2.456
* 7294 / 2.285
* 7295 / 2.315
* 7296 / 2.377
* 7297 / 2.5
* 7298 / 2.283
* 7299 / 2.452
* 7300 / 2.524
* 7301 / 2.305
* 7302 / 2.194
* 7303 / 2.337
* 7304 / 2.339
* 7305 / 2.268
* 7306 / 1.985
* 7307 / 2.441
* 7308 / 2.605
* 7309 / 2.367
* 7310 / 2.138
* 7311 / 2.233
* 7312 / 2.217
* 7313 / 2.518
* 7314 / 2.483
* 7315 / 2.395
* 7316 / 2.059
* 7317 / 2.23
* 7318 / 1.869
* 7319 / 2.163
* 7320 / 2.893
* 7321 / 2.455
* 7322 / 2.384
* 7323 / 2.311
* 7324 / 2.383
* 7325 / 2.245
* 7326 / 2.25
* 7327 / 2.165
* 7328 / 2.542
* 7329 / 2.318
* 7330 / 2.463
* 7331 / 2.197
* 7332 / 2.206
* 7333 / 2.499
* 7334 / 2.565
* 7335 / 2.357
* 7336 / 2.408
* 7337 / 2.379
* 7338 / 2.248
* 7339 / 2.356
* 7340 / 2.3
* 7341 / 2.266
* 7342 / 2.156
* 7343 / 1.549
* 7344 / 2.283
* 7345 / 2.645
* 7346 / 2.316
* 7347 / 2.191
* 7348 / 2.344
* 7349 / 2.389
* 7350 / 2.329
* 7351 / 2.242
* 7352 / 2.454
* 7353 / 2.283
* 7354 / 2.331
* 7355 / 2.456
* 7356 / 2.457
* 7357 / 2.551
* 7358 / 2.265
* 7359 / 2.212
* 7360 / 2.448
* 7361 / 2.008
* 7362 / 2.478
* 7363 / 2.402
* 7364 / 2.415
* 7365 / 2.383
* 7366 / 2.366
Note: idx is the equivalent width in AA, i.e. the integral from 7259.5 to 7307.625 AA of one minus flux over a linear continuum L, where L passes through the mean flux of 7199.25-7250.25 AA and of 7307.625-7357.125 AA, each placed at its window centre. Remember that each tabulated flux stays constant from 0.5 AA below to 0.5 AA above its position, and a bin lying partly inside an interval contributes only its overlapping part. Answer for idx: -0.9 AA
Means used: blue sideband 2.36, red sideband 2.33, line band 2.38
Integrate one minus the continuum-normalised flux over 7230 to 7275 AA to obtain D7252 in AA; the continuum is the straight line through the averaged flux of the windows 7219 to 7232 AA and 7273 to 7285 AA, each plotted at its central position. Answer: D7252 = 0.6 AA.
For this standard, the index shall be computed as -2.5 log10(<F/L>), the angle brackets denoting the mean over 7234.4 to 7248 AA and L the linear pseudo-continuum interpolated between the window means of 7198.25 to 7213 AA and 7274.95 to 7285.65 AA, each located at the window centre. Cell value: 0.009 mag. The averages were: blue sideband 2.28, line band 2.34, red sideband 2.45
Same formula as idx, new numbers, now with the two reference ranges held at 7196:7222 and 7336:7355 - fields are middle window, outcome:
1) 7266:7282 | -1.1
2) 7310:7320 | 0.1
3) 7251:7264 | -0.4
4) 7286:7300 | -0.3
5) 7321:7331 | -0.2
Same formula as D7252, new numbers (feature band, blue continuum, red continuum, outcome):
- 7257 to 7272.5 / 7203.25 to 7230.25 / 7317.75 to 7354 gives -0.53 AA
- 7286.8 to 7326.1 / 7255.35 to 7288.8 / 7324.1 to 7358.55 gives 0.76 AA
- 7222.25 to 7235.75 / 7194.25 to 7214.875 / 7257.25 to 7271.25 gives -0.35 AA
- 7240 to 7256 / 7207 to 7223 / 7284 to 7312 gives -0.37 AA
